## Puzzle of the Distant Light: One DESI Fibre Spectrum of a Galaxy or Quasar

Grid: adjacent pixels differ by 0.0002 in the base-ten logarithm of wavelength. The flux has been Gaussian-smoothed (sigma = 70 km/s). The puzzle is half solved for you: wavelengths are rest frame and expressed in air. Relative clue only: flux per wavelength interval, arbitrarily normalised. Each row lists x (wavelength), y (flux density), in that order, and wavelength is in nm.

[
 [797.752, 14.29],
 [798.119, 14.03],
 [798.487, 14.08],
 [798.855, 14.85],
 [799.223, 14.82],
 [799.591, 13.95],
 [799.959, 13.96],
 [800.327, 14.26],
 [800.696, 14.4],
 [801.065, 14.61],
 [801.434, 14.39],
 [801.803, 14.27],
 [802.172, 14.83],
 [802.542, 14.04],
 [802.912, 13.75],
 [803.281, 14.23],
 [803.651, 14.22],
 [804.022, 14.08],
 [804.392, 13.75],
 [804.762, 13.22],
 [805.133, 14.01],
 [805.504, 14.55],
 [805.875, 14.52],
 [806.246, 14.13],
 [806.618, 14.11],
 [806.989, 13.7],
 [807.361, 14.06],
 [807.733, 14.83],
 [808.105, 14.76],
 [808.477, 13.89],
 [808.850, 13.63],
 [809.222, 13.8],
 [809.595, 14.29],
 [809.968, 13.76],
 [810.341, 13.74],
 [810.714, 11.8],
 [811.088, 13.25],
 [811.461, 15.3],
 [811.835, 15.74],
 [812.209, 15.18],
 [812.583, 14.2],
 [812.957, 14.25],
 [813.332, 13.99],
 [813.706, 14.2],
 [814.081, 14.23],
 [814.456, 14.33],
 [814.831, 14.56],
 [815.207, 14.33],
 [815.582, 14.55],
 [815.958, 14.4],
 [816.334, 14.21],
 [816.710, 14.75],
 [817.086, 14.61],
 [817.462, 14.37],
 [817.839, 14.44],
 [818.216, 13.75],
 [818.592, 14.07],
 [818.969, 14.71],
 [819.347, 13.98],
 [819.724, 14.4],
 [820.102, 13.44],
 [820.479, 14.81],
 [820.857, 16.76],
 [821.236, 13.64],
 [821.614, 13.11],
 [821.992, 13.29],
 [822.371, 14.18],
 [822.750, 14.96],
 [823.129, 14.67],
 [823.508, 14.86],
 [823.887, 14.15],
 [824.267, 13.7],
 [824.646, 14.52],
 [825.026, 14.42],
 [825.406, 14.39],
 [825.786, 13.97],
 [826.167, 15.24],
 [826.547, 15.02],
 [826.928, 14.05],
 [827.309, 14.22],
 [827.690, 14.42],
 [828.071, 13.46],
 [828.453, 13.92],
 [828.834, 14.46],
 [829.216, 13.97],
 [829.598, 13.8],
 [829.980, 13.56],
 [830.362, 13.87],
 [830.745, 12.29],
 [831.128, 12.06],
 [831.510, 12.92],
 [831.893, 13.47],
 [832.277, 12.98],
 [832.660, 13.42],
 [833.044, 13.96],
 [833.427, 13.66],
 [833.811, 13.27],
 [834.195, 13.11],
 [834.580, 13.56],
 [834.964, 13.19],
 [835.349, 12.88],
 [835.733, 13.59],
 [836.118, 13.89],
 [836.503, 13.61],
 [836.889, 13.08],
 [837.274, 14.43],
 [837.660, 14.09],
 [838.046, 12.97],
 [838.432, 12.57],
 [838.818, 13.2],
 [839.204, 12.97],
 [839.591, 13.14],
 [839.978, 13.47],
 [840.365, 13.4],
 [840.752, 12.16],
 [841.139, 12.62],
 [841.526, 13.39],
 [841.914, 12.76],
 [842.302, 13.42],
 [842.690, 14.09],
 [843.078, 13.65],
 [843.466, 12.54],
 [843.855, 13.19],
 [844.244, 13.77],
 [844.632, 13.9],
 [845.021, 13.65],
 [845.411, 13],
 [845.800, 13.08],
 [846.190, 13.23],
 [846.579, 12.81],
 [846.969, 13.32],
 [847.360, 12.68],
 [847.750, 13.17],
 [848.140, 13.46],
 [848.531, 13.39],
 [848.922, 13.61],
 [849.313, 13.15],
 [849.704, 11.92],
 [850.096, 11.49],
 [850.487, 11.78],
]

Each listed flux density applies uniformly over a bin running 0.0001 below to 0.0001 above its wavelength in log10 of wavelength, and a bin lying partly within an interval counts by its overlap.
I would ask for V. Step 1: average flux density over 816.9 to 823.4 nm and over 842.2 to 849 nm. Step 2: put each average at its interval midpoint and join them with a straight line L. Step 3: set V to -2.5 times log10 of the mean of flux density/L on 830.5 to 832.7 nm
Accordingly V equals 0.084 mag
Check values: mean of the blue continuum 14.3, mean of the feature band 12.8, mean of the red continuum 13.3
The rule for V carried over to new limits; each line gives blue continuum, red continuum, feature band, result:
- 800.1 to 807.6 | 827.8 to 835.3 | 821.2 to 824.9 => -0.038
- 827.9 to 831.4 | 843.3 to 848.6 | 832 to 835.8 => 0.004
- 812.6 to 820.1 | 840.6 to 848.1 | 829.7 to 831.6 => 0.061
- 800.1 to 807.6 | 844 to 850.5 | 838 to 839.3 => 0.029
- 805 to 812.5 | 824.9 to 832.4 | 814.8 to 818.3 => -0.029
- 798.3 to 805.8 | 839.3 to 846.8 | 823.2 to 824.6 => -0.048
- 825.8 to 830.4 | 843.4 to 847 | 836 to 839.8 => 0.022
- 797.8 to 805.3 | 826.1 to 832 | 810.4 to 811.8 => 0.025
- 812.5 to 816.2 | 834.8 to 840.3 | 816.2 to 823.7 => -0.021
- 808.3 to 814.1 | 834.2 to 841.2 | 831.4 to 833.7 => 0.001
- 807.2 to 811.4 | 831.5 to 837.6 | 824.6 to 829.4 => -0.056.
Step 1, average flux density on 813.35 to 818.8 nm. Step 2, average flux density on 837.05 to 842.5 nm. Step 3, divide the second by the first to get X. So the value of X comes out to 0.92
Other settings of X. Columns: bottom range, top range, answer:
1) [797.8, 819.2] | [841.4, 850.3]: 0.92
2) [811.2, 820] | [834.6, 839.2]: 0.93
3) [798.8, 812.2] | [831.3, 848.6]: 0.94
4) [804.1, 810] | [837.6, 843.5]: 0.93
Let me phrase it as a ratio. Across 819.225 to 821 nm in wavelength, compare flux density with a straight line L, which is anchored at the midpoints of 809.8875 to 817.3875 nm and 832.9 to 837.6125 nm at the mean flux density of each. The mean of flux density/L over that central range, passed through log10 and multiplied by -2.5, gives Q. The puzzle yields -0.045 mag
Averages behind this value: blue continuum 14.3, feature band 14.7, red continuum 13.5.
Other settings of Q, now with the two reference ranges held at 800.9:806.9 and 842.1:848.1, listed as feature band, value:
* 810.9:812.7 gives -0.06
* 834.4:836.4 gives 0.01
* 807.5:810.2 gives -0.01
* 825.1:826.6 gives -0.07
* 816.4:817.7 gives -0.05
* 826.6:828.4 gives -0.03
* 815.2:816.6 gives -0.04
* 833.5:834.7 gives 0.02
